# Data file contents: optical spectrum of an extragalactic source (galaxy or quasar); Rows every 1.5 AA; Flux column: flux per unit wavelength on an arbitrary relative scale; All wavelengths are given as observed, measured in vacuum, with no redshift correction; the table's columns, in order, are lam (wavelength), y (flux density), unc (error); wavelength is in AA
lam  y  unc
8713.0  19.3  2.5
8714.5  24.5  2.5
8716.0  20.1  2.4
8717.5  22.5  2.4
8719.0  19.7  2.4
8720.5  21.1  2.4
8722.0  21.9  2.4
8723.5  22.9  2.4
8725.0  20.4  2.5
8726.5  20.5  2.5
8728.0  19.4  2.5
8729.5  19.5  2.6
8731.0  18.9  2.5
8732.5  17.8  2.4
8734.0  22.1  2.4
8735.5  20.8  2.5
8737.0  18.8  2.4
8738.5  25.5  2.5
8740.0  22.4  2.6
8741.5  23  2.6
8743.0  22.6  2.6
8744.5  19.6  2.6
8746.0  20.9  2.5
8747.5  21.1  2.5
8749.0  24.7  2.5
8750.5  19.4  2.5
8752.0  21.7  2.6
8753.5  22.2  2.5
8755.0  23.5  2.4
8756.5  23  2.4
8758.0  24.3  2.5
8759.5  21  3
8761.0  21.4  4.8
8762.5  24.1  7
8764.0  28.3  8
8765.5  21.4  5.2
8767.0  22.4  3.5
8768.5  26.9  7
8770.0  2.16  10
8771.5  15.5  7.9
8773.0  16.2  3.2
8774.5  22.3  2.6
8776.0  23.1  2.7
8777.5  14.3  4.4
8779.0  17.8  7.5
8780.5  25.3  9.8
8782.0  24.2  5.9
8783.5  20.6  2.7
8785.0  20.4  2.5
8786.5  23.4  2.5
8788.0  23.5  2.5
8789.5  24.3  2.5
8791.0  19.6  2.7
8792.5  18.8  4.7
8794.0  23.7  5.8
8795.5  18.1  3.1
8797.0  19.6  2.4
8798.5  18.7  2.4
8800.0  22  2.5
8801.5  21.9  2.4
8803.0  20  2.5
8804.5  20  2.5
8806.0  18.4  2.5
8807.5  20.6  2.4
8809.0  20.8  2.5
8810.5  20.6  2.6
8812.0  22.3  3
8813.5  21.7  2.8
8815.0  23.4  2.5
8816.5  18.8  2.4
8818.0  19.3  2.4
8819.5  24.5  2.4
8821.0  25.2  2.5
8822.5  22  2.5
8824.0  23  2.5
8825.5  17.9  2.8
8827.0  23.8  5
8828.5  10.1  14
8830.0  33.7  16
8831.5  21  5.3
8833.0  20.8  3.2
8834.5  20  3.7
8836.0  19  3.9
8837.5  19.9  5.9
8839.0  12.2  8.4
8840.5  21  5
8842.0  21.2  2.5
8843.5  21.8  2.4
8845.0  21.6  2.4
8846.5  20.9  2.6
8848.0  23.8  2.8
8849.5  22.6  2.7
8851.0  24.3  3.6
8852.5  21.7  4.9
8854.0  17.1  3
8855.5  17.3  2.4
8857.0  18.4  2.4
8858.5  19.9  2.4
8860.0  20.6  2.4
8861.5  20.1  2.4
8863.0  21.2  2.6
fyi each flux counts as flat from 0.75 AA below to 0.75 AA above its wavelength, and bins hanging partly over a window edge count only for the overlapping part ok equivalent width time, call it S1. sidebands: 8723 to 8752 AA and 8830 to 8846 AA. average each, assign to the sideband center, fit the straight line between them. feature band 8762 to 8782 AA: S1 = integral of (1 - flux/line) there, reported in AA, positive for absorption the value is 0.76 AA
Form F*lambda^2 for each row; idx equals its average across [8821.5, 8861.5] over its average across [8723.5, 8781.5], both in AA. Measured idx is 1.0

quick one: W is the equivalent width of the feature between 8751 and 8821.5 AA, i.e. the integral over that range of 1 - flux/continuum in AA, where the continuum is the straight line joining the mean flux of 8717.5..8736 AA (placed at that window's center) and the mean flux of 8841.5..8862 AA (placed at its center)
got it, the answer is -1.4 AA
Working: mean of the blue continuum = 20.5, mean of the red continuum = 20.8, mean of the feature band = 21.1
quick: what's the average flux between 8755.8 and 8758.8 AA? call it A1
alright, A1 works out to 23.6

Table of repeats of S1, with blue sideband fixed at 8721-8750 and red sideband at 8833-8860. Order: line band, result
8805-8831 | -1.37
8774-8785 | -0.12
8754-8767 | -1.45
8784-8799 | -0.26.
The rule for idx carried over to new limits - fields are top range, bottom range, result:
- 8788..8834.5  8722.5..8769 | 0.98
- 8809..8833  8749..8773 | 1.05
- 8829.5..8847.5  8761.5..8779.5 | 1.09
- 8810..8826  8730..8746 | 1.05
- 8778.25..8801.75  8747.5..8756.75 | 0.97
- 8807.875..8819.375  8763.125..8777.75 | 1.10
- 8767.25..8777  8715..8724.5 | 0.84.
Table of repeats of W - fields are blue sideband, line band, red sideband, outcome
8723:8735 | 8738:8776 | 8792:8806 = -2.4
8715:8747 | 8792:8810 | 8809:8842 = 0.6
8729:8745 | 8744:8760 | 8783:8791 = -0.4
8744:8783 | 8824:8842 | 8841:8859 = 0.7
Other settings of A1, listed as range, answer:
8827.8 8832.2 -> 21.7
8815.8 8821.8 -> 22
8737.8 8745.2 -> 22.6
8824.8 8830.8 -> 21.4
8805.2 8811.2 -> 20.1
